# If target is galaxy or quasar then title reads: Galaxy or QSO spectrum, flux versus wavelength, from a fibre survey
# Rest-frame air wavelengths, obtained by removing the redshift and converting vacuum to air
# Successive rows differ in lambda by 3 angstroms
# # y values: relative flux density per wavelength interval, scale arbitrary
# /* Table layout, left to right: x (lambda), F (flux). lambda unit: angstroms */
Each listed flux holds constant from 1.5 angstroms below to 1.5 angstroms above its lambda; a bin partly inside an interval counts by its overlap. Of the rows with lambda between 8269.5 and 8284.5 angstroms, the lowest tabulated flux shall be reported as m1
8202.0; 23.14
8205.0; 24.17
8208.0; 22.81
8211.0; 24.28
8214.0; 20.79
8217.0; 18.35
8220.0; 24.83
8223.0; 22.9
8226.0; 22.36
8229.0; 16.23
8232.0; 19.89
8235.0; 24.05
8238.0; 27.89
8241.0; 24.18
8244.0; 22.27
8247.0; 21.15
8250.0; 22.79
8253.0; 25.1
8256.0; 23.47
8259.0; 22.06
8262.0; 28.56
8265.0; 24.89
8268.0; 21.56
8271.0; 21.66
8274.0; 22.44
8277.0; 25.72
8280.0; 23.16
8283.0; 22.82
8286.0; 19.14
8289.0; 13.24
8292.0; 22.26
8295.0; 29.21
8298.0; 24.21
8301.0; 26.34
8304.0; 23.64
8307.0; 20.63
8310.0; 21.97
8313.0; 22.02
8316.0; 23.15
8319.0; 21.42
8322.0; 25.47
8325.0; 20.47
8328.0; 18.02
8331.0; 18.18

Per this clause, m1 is 21.66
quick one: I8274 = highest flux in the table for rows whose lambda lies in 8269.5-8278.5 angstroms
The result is 25.72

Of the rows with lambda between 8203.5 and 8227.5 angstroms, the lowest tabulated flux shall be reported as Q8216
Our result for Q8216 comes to 18.35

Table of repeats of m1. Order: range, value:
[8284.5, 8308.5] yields 13.24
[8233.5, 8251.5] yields 21.15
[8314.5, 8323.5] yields 21.42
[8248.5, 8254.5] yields 22.79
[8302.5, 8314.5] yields 20.63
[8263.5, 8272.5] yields 21.56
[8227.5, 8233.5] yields 16.23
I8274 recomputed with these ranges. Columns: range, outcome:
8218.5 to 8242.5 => 27.89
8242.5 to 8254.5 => 25.1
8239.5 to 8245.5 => 24.18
